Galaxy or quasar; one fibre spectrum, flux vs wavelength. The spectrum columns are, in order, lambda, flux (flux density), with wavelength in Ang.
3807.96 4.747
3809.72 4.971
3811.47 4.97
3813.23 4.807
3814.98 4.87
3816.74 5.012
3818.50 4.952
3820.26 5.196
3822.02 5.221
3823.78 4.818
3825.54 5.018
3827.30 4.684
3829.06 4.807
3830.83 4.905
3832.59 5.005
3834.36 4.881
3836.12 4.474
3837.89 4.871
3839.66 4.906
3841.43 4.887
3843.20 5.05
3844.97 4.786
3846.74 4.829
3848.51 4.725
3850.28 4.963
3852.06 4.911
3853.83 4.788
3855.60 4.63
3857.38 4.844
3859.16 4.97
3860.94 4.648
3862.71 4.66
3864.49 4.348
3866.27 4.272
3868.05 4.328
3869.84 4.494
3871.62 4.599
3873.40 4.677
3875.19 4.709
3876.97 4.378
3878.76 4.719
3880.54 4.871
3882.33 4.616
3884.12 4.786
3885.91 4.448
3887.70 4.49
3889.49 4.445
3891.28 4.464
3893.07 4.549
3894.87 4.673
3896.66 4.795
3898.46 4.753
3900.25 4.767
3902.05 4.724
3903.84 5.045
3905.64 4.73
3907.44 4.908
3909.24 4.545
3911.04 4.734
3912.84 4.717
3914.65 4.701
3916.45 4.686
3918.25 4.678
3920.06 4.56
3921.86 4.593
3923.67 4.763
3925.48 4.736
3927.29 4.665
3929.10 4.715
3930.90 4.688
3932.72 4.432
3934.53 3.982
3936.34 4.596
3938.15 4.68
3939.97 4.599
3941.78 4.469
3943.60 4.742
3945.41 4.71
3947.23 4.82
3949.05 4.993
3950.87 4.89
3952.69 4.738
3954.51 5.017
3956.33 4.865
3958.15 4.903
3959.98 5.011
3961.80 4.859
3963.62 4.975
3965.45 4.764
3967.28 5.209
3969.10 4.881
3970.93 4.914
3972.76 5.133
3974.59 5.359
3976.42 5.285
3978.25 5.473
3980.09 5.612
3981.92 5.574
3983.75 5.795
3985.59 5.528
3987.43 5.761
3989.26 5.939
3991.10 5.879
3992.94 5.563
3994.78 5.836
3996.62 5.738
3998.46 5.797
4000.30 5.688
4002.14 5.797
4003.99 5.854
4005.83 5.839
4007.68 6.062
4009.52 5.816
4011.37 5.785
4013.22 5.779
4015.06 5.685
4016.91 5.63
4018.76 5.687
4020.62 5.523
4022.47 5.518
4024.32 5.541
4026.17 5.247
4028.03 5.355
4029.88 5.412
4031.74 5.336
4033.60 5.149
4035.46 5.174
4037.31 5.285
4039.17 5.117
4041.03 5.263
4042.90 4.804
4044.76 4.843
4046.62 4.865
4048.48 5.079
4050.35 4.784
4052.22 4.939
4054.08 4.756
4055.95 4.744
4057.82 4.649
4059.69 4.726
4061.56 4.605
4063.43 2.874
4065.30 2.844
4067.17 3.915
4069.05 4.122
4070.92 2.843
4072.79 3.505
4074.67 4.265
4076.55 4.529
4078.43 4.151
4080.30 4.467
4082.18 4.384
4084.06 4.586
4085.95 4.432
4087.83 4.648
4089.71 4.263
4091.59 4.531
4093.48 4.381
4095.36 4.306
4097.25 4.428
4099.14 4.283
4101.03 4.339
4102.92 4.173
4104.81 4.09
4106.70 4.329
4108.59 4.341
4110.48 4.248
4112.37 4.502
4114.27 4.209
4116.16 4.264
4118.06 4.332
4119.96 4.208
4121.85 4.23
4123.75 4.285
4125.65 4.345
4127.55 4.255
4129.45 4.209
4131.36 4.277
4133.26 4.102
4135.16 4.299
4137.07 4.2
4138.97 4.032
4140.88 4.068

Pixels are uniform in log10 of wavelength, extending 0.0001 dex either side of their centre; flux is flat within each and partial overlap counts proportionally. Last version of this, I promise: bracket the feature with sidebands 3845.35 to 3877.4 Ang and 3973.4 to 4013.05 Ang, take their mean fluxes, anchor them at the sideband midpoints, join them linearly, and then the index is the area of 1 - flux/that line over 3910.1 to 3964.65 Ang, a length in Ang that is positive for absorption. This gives 5.7 Ang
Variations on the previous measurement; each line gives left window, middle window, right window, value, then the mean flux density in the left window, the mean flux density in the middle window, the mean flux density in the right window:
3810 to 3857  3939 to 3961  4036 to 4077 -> -0.79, 4.88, 4.81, 4.43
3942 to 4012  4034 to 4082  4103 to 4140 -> 2.91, 5.34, 4.45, 4.25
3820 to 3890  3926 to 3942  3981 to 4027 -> 2.17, 4.74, 4.54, 5.72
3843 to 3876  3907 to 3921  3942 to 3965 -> 0.31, 4.69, 4.68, 4.86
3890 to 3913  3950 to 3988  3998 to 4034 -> 0.69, 4.72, 5.16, 5.63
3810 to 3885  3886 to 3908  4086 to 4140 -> 0.04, 4.78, 4.68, 4.29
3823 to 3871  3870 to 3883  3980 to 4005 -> 0.82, 4.76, 4.65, 5.75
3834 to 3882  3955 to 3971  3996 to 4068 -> 0.16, 4.71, 4.94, 5.16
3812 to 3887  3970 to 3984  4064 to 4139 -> -2.79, 4.77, 5.37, 4.2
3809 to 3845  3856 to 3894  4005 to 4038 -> 3.61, 4.91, 4.59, 5.55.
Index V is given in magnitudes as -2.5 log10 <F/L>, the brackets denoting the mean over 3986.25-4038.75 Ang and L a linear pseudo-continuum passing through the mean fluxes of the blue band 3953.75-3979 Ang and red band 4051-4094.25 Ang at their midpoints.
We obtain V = -0.20 mag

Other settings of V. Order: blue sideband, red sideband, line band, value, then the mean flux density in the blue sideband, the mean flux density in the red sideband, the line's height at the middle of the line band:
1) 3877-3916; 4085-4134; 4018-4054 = -0.17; 4.68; 4.31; 4.44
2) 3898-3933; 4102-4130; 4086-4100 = -0.02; 4.71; 4.27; 4.32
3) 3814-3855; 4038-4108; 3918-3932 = 0.01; 4.89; 4.38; 4.7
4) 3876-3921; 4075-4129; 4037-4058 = -0.12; 4.67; 4.34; 4.43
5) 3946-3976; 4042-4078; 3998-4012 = -0.24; 4.96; 4.3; 4.67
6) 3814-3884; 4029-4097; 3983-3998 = -0.24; 4.78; 4.51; 4.6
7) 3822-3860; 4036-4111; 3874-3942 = 0.02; 4.85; 4.4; 4.72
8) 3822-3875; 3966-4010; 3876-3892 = 0.09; 4.76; 5.59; 4.97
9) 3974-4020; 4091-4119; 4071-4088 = 0.10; 5.71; 4.31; 4.64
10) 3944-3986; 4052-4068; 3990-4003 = -0.20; 5.09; 4.2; 4.8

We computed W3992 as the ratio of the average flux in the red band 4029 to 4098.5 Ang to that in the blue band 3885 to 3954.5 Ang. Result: 1.0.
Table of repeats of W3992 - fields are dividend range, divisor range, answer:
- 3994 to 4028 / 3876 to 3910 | 1.22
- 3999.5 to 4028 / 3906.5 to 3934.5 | 1.22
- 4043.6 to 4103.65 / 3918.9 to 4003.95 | 0.85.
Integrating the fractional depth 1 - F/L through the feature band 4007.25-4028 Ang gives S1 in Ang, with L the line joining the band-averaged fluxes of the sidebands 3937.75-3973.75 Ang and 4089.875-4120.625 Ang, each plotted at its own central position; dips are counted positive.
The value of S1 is -4.5 Ang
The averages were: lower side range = 4.86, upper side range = 4.31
